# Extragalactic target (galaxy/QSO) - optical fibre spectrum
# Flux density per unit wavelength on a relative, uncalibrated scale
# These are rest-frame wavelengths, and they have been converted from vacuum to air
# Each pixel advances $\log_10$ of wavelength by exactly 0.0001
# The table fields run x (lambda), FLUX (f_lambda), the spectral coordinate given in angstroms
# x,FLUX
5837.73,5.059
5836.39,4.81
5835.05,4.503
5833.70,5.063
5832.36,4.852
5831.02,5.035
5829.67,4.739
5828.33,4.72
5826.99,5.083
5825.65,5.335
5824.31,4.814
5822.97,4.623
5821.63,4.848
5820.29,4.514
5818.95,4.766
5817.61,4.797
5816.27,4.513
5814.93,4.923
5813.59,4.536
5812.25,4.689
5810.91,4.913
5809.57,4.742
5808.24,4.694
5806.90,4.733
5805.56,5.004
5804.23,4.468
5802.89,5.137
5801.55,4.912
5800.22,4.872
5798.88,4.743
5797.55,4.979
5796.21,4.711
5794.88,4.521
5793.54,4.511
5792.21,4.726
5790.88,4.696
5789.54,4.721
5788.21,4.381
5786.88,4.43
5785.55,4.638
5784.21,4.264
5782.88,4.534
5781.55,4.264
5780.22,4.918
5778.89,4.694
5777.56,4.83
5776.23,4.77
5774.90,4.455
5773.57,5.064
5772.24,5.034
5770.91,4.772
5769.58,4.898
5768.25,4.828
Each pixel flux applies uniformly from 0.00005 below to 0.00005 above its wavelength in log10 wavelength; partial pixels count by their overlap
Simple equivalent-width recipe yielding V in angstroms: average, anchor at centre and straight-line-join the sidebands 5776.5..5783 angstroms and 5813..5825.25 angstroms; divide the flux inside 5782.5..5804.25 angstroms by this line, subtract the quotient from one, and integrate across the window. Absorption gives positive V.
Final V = 0.1 angstroms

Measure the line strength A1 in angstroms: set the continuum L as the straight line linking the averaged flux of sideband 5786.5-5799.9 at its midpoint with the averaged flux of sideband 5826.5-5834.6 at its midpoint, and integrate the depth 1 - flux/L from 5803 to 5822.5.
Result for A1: 0.2 angstroms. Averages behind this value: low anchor 4.65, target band 4.73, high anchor 4.9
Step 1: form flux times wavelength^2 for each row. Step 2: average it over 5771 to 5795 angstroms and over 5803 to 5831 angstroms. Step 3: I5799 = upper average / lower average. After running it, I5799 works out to 1.04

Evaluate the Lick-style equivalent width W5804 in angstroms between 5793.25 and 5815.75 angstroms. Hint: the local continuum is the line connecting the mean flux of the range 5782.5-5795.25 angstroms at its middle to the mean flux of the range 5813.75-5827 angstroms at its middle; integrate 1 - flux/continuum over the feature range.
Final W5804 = -0.5 angstroms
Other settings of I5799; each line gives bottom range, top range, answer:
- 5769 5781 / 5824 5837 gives 1.04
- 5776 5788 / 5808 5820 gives 1.04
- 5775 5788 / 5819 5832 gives 1.08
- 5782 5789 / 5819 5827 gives 1.10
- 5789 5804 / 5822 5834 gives 1.04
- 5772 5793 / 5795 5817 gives 1.04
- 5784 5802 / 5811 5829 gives 1.04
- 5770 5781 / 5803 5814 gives 1.00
